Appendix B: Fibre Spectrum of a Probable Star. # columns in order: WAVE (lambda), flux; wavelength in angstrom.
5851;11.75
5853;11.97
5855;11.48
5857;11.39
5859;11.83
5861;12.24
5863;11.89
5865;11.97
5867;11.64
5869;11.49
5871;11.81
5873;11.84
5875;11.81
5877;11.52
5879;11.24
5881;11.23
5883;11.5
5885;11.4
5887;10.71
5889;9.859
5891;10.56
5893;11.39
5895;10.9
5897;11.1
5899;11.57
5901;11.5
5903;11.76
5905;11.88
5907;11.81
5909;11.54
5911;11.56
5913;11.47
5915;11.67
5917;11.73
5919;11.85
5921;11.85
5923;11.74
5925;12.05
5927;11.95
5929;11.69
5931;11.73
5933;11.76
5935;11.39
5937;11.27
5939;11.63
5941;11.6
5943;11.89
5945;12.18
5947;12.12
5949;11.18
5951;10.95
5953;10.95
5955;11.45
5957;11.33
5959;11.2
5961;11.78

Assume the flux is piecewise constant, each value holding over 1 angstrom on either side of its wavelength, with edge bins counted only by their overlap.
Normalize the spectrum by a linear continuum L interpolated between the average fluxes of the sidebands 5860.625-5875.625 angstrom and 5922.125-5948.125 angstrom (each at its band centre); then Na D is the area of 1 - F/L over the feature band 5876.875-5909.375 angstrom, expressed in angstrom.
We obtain 1.51 angstrom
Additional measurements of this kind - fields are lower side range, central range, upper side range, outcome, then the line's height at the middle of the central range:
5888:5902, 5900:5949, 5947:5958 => -2.6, 11.1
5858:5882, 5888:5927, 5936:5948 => 0.9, 11.7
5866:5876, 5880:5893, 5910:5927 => 0.9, 11.7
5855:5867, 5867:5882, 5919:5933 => 0.3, 11.8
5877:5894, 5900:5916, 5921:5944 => -0.4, 11.3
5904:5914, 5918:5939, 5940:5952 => -0.1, 11.7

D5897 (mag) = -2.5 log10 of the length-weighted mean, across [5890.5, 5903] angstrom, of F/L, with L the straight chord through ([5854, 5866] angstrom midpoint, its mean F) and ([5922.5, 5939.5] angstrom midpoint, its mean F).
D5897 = 0.05 mag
